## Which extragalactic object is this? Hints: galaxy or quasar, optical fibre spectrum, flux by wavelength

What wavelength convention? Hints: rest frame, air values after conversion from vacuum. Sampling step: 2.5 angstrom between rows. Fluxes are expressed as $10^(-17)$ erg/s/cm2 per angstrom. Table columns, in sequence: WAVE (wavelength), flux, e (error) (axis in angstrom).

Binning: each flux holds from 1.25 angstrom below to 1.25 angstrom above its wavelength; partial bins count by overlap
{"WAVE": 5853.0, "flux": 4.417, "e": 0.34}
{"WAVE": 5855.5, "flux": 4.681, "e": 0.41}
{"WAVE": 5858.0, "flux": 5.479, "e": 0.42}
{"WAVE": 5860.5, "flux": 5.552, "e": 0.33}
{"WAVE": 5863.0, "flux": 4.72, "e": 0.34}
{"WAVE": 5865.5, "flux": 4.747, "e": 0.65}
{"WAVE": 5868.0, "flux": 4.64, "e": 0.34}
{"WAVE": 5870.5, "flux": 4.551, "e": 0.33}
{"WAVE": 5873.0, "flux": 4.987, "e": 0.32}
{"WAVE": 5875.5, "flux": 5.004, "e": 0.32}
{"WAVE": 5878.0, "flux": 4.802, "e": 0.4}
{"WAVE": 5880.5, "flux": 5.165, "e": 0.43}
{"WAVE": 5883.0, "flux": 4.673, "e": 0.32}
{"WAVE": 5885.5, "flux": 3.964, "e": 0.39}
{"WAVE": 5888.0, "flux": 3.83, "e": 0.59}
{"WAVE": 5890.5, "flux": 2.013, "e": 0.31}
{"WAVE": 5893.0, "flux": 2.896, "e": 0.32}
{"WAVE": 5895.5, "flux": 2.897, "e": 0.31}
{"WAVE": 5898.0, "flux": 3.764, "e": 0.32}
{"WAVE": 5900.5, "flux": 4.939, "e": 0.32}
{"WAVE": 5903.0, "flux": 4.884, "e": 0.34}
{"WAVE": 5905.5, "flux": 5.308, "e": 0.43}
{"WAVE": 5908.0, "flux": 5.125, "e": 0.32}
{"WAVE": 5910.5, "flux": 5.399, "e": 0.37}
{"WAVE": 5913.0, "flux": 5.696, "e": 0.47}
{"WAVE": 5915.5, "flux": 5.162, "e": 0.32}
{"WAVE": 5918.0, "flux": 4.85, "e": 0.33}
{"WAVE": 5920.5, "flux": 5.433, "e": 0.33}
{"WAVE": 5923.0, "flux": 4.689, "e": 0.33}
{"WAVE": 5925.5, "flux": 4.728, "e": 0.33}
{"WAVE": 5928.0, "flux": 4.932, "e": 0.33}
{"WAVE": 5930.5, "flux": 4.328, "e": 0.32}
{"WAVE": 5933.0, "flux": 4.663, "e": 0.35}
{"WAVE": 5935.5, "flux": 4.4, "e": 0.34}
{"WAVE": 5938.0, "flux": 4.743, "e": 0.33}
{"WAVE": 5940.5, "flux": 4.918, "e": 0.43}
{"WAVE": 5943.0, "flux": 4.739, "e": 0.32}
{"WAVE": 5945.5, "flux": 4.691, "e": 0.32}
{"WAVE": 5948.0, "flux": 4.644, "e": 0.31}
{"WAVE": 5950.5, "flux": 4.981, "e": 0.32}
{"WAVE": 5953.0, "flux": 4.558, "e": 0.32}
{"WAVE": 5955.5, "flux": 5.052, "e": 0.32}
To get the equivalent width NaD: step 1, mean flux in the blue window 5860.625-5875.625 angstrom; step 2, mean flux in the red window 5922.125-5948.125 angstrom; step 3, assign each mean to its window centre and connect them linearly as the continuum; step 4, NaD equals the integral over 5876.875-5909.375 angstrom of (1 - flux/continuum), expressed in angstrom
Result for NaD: 4.0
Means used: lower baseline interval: 4.82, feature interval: 4.18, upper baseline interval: 4.68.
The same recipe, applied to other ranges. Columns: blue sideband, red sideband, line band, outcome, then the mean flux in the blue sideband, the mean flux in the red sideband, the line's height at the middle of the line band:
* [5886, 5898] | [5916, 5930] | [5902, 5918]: -4.3 angstrom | 3.06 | 4.91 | 4.13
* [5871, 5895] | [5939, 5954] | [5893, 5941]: -2.9 angstrom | 4.12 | 4.76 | 4.46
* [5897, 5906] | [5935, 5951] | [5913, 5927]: -1.0 angstrom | 4.7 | 4.73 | 4.72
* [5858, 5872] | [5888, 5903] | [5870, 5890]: -1.5 angstrom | 4.9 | 3.48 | 4.2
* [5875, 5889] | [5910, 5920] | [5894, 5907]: 1.7 angstrom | 4.56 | 5.28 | 4.96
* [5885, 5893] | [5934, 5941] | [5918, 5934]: -1.9 angstrom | 3.15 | 4.66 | 4.3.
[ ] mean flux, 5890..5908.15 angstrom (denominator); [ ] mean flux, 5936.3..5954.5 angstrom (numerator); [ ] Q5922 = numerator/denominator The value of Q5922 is 1.2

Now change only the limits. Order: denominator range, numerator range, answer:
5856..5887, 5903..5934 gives 1.04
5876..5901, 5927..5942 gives 1.20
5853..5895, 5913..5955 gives 1.08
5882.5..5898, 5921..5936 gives 1.40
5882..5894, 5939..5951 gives 1.38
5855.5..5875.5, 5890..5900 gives 0.63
